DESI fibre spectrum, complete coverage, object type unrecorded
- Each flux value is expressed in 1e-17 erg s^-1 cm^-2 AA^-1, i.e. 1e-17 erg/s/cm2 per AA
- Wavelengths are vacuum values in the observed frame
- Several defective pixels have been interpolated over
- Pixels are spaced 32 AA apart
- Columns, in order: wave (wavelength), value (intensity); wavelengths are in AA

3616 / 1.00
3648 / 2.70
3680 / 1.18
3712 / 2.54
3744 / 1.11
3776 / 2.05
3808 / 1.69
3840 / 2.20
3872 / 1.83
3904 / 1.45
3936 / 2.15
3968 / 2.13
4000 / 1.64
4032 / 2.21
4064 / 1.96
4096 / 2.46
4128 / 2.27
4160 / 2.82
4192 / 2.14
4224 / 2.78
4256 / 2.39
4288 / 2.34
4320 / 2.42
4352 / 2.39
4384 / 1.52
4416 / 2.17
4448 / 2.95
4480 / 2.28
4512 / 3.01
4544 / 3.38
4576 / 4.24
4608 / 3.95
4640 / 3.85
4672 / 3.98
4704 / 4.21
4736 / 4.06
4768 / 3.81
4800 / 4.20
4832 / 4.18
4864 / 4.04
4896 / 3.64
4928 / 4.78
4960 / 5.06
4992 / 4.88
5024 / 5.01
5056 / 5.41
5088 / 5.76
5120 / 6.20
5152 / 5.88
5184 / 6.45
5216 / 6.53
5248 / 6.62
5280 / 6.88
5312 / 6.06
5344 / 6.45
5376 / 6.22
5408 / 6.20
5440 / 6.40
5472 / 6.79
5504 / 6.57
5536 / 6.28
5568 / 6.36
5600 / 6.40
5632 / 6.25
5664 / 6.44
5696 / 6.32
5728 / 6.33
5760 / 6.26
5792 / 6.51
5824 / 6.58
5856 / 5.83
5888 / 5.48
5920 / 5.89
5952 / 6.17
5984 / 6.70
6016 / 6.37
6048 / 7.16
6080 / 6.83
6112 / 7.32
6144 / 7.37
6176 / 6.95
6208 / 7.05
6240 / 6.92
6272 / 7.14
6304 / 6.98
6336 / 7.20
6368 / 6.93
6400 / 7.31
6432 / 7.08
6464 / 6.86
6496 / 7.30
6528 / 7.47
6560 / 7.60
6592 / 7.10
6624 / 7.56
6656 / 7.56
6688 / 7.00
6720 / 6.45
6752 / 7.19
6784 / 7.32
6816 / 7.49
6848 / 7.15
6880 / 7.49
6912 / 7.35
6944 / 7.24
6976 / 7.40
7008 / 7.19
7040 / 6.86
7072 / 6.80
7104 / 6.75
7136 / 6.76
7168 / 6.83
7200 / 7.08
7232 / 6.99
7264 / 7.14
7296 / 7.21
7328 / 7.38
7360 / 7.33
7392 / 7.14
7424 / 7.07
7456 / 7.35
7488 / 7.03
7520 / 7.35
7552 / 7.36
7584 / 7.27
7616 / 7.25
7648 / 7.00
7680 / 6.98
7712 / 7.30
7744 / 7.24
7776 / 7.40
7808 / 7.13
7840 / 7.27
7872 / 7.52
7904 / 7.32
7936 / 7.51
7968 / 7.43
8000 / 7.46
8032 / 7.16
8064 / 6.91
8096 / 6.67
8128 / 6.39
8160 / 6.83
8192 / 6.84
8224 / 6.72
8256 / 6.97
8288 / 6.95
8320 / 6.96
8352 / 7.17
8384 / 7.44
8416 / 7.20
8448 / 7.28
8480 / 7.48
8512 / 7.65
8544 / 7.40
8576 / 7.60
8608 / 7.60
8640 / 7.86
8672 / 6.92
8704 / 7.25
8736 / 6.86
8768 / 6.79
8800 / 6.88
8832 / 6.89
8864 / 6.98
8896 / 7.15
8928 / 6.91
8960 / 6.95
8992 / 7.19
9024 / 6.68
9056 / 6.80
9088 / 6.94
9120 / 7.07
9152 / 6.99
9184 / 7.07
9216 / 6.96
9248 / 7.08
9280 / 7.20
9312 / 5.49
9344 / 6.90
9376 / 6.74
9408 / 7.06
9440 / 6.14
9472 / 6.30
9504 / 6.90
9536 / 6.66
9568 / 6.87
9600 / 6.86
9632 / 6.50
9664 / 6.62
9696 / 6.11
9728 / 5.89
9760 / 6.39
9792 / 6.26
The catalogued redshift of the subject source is 0.14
